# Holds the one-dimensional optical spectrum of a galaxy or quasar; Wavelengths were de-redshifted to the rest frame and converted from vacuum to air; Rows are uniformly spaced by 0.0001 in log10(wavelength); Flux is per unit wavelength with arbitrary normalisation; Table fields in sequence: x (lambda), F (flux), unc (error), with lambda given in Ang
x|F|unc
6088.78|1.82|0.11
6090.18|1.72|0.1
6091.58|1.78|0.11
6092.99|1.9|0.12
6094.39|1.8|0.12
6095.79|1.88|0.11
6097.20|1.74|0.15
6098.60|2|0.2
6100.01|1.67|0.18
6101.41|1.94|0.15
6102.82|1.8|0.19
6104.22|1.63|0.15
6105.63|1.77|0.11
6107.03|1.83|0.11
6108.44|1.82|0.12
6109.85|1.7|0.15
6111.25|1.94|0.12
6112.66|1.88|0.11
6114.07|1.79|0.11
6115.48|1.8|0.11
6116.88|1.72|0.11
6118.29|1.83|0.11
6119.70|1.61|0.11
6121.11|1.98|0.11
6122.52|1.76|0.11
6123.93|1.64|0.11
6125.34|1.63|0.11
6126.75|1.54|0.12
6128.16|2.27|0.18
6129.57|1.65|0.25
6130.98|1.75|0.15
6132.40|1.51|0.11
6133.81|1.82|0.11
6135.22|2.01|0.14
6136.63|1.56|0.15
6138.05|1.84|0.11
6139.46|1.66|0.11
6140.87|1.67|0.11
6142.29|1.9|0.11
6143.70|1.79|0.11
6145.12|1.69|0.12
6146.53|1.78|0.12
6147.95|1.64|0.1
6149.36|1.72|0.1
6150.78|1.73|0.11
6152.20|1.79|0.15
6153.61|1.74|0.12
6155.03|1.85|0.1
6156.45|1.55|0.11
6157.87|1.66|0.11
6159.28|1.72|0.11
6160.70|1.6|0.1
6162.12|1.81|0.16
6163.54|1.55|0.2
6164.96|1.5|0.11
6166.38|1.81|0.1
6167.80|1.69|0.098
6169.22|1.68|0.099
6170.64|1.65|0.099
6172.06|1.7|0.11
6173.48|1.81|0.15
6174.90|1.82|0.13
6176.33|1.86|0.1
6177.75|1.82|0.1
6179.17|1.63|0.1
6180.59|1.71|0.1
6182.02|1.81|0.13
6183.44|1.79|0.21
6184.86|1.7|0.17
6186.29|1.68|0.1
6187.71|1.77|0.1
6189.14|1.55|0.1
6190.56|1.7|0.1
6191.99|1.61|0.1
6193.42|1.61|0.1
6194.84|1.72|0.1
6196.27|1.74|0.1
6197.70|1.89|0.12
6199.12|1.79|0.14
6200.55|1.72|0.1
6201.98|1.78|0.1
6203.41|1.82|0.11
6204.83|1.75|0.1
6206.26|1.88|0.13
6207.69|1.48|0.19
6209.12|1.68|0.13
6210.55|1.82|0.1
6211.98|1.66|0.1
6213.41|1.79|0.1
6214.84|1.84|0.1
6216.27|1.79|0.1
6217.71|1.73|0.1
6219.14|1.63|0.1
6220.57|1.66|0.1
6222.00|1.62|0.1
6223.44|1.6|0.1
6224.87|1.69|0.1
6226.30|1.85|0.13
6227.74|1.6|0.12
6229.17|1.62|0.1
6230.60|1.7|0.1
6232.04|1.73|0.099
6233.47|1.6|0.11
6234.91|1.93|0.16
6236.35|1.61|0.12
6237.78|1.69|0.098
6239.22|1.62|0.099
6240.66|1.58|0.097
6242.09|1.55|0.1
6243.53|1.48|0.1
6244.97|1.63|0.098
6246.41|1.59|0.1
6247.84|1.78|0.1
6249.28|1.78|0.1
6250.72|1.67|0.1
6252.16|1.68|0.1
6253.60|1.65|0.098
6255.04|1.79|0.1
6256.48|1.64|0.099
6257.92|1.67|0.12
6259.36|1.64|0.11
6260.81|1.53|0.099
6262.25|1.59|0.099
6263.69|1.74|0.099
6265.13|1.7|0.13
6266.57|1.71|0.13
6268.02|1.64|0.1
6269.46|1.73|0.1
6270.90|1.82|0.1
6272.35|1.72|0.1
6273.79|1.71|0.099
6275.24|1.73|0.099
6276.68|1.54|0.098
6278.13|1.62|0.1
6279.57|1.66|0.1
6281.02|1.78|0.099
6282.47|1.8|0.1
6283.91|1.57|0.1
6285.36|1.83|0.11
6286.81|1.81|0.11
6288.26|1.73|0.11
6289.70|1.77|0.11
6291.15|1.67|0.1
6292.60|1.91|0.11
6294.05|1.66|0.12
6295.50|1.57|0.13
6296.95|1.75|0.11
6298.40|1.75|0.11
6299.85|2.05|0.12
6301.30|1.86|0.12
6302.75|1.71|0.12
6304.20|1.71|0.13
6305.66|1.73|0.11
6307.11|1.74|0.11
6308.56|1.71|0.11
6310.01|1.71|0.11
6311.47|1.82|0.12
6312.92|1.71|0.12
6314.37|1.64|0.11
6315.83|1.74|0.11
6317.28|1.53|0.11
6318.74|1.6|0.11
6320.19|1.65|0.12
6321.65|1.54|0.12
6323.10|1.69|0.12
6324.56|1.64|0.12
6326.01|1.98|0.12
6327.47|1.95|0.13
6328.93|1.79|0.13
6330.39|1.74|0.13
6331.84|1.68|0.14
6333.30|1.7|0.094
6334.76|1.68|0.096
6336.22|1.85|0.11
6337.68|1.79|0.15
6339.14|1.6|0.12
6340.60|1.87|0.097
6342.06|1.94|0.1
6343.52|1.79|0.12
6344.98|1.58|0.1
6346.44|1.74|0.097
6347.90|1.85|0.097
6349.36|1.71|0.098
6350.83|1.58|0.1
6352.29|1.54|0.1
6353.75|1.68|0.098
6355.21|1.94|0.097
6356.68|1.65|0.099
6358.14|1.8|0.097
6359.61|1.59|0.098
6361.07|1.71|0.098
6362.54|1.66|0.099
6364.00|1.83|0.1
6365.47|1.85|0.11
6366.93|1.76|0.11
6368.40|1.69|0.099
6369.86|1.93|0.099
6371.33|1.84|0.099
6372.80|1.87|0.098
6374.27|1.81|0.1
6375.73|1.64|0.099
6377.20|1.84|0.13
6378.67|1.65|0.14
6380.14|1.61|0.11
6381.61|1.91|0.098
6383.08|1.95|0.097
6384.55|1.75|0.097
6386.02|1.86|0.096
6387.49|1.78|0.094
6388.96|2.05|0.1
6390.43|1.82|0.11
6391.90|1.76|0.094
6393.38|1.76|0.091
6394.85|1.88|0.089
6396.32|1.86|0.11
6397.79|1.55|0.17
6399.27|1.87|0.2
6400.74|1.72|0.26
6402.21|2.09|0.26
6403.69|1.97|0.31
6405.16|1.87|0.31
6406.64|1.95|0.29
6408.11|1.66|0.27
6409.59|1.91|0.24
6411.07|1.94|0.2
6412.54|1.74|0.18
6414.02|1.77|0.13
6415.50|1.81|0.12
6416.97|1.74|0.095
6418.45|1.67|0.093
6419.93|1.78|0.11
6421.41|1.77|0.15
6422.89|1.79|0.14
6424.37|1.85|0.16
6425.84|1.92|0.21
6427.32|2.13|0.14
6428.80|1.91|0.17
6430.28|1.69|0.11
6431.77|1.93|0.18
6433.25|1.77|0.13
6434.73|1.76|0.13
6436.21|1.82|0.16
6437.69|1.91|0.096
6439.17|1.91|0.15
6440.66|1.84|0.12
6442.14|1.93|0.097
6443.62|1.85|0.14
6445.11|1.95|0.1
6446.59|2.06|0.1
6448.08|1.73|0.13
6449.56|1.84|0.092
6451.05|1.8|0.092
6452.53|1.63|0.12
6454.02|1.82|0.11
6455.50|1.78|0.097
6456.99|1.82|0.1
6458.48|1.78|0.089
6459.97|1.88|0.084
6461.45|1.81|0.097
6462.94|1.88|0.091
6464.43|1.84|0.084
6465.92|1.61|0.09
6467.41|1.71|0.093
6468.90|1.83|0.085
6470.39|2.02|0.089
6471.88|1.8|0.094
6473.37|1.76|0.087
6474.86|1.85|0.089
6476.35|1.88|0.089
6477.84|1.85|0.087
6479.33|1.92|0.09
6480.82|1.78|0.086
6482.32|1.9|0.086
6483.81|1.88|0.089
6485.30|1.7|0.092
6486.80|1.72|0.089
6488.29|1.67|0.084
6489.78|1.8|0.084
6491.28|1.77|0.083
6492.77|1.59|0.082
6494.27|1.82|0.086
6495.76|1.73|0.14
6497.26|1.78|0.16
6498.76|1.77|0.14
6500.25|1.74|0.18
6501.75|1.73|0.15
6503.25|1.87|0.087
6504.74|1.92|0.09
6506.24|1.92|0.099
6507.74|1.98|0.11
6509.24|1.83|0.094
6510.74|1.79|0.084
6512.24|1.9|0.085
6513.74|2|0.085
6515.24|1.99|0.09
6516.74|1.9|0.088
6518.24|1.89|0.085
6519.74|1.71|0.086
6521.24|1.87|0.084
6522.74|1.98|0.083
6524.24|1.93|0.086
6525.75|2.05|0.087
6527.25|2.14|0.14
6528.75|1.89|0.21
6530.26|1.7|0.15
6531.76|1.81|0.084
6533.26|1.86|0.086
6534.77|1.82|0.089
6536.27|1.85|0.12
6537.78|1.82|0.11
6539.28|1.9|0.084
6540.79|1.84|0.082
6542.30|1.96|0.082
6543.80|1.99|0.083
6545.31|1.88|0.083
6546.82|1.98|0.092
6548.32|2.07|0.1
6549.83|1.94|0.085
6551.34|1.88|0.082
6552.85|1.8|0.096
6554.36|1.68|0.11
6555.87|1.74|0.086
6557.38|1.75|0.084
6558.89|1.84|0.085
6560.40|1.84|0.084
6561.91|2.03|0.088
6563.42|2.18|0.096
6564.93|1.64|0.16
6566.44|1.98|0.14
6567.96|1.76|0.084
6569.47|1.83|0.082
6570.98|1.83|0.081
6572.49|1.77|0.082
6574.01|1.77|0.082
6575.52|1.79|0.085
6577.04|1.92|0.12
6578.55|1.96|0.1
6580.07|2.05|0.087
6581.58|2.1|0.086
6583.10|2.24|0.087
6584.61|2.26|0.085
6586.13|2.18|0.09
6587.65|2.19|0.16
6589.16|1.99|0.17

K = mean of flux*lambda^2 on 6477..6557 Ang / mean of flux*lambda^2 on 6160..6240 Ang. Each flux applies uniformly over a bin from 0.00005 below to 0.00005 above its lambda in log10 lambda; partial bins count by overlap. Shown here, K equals 1.2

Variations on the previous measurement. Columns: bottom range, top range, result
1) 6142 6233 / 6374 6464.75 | 1.15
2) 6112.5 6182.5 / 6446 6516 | 1.16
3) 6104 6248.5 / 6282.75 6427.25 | 1.09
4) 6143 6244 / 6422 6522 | 1.17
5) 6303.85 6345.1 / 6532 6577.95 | 1.16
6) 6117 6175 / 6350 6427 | 1.12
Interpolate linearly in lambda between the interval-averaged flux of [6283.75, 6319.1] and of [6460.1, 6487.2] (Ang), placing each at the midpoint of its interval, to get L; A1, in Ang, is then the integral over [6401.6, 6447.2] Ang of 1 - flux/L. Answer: -1.6 Ang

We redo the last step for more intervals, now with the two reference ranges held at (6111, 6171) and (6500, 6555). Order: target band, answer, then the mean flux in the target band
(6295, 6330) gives 1.37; 1.73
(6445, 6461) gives 0.33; 1.82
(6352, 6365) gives 0.73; 1.72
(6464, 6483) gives 0.41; 1.83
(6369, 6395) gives 0.23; 1.82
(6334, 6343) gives 0.13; 1.79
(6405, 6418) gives 0.19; 1.82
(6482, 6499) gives 1.06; 1.76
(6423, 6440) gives -0.17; 1.87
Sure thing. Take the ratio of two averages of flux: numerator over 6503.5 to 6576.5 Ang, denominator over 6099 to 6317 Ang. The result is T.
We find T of 1.1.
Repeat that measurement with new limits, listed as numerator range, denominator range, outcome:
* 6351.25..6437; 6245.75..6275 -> 1.07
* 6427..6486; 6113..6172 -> 1.06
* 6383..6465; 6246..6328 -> 1.07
